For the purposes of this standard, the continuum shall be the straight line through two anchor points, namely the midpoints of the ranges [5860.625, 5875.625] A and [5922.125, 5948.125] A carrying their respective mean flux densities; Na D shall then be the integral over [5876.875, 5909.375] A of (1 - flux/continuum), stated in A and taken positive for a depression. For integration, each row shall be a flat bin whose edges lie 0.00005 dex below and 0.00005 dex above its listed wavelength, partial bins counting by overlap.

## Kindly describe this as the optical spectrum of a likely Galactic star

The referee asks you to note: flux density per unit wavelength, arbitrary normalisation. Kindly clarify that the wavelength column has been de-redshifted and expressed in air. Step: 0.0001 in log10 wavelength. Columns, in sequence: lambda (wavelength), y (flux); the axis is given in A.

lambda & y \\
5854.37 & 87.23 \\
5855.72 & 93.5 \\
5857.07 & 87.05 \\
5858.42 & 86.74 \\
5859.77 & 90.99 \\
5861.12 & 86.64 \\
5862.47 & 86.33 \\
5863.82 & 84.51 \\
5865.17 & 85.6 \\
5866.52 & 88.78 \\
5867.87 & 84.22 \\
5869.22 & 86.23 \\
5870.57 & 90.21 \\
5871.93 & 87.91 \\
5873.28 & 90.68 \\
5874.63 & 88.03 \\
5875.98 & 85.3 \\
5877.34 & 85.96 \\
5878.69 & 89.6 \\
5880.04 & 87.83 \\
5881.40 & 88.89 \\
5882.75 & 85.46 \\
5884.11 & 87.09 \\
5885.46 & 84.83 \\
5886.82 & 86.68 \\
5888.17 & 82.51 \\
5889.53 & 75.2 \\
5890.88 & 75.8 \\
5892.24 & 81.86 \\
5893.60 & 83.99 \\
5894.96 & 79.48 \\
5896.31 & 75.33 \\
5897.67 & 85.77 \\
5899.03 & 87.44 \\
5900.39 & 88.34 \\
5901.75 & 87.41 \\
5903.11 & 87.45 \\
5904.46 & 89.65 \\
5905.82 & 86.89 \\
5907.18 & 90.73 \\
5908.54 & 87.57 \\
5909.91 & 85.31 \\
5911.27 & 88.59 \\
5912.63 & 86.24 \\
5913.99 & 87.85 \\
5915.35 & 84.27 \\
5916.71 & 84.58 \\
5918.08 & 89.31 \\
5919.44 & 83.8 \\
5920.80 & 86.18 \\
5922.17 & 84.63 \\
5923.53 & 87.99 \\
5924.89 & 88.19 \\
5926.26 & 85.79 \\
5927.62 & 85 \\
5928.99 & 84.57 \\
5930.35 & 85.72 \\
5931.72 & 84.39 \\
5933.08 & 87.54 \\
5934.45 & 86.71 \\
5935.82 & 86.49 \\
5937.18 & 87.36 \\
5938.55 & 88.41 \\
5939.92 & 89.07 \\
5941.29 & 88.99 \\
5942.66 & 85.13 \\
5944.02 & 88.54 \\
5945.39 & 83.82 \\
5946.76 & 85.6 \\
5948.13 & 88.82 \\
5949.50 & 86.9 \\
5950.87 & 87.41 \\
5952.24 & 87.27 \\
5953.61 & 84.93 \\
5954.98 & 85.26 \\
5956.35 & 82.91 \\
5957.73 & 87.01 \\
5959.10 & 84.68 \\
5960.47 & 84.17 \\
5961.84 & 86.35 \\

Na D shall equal 0.7 A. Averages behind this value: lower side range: 87.2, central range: 85.1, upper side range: 86.6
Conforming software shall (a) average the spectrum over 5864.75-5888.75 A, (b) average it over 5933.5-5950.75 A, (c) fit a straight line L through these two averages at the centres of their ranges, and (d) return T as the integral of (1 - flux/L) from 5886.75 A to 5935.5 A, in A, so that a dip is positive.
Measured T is 1.0 A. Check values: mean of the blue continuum 87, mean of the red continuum 87.1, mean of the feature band 85.2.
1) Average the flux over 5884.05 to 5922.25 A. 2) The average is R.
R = 85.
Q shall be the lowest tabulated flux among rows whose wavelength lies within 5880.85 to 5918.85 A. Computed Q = 75.2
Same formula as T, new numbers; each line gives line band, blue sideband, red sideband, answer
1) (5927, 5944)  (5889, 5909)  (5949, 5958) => -0.27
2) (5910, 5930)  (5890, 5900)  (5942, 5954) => -0.55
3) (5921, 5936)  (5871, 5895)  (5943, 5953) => 0.04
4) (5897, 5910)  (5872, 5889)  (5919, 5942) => -0.16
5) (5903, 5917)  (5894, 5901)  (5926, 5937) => -0.51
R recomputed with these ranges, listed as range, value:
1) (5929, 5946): 86.8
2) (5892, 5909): 85.6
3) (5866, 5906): 85.5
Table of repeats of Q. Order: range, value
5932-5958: 82.91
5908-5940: 83.8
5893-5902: 75.33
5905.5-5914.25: 85.31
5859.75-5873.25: 84.22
